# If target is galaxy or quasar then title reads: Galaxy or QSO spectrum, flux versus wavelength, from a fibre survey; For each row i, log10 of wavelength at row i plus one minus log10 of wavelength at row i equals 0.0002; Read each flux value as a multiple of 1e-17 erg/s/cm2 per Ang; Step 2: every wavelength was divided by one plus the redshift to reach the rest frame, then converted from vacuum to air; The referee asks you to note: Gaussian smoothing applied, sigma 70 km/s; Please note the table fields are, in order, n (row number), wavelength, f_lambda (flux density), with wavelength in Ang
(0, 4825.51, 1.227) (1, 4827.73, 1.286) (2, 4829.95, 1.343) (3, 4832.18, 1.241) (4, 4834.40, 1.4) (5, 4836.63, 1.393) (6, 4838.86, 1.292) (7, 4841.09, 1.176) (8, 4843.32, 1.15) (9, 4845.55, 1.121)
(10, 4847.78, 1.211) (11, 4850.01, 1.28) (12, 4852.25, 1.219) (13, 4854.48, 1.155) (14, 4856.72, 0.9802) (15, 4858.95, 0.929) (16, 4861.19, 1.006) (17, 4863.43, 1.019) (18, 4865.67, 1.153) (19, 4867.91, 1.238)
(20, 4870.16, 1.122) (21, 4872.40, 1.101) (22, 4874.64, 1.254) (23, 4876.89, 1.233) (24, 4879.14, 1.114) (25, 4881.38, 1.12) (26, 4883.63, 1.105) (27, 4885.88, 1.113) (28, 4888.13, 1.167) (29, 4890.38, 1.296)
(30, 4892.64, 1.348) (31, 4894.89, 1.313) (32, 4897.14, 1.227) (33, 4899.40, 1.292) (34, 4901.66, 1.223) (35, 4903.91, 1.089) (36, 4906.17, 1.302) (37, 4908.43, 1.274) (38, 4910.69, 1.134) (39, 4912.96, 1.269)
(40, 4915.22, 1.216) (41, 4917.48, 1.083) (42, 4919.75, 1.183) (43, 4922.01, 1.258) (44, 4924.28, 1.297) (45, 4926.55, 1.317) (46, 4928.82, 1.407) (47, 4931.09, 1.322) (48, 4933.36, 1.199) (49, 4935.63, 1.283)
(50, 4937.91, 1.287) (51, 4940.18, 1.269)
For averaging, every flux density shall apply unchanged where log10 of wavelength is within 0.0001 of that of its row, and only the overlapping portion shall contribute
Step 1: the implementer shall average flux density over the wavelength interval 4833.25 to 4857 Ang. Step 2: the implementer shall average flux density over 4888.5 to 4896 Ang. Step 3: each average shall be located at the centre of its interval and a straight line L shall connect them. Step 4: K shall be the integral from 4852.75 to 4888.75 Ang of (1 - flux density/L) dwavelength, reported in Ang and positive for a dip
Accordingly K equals 4.4 Ang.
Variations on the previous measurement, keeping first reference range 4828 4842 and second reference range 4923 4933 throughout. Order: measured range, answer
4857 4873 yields 2.9 Ang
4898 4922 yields 2.0 Ang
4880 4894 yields 1.3 Ang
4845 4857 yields 1.2 Ang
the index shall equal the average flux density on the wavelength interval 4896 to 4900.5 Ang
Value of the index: 1.26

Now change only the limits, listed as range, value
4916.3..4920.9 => 1.14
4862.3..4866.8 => 1.09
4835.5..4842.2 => 1.29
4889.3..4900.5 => 1.29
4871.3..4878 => 1.2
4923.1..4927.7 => 1.31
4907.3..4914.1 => 1.22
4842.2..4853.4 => 1.2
